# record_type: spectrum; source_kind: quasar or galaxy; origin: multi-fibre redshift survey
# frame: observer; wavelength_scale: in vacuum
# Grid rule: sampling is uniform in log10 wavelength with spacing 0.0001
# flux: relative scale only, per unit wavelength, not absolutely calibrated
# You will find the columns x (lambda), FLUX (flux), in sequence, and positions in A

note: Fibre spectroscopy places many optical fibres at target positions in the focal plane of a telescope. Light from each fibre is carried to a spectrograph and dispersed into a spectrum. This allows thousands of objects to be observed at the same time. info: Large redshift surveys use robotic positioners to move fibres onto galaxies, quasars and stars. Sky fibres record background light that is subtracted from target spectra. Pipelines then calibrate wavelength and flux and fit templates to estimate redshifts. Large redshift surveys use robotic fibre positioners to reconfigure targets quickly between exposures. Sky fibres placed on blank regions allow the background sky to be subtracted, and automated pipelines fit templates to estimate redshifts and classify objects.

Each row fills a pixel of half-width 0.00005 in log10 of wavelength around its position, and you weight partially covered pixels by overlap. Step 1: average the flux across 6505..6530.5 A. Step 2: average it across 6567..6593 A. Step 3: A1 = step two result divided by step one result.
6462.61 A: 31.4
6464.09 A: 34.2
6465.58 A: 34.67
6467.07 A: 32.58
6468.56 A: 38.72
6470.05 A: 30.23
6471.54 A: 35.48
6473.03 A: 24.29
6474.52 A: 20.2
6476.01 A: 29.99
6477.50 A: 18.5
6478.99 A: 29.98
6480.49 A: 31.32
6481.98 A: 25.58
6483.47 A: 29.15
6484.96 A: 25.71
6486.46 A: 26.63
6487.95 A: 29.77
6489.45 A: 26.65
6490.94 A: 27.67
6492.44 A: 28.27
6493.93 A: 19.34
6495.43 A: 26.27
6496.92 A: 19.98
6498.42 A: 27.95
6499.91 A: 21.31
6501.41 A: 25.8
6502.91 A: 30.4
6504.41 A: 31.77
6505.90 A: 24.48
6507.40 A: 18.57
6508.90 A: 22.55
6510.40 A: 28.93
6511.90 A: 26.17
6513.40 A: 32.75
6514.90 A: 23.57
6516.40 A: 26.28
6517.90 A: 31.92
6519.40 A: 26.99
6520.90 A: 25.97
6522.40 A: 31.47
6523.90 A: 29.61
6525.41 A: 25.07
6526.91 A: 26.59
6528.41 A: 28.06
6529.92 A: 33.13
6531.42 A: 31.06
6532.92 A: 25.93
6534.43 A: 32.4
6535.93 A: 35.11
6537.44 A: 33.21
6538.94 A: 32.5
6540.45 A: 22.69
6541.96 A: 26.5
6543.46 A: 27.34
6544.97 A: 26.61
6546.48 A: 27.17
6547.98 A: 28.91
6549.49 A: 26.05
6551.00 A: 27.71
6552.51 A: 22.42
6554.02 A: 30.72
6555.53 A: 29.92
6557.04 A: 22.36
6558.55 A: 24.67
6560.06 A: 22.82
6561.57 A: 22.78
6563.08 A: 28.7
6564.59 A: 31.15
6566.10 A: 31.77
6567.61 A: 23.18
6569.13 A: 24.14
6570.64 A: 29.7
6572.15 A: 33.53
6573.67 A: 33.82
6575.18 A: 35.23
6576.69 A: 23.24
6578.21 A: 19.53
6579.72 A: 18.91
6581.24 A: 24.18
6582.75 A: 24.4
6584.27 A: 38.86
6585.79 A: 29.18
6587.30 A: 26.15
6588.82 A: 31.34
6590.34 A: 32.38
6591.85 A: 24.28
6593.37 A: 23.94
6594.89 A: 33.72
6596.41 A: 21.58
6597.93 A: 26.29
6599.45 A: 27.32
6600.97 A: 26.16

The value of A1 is 1.02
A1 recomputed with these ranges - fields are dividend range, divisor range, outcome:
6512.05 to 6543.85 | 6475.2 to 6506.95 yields 1.10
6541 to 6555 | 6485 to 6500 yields 1.06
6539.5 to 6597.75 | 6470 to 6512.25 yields 1.03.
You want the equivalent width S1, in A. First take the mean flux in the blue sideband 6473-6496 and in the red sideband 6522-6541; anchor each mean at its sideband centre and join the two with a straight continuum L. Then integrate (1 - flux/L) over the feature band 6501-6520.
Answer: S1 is 0.8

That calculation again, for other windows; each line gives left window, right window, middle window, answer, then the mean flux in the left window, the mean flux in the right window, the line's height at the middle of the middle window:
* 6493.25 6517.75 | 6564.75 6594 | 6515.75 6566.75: -2.8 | 25.6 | 27.9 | 26.7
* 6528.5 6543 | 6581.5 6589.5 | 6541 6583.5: 4.5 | 30.1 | 29.6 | 29.9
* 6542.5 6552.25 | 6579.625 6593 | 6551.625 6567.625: 0.5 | 27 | 28.1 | 27.4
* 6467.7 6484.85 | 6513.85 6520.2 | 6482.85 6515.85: 2.1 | 28.4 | 27.5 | 27.9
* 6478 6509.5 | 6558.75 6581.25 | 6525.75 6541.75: -2.0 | 26.1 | 26.9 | 26.5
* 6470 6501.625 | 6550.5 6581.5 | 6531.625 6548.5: -1.5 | 26.3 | 26.7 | 26.6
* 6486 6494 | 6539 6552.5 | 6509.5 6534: -1.4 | 27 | 26.7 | 26.8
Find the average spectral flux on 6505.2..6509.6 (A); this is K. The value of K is 21.8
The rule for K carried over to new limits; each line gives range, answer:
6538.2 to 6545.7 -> 27.1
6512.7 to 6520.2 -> 28.3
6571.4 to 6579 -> 29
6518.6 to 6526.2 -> 27.8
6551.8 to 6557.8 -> 26.4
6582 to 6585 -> 31.5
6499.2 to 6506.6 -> 26.8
